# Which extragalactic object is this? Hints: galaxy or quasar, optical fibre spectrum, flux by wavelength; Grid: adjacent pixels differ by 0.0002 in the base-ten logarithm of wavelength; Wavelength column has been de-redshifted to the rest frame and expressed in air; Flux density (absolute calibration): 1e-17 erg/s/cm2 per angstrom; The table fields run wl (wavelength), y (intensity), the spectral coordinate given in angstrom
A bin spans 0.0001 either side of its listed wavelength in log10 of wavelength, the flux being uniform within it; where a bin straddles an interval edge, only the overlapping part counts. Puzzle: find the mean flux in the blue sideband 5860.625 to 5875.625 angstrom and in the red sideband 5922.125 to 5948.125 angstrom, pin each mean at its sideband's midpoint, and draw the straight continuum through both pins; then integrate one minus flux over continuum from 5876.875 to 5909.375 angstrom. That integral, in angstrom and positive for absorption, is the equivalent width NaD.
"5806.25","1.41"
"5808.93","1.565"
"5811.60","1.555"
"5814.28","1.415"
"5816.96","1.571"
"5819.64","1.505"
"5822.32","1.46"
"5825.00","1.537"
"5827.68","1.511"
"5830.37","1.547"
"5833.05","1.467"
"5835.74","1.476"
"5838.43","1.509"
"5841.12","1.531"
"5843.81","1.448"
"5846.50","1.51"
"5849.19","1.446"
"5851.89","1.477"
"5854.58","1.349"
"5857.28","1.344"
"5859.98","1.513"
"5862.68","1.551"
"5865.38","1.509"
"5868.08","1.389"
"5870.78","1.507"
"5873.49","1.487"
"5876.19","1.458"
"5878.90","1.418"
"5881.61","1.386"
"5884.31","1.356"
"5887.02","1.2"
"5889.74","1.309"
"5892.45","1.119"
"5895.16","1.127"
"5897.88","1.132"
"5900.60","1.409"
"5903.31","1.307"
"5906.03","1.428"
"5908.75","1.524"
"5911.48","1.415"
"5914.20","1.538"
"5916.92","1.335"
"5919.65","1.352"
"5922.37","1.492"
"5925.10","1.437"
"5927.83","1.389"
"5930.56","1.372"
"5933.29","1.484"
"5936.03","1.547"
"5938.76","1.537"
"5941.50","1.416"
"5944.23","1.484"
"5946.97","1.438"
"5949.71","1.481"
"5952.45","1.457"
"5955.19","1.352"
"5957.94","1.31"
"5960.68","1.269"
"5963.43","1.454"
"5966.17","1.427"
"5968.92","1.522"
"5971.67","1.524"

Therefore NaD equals 3.7 angstrom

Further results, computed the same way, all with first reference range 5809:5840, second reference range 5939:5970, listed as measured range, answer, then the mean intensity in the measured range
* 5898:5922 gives 0.8 angstrom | 1.4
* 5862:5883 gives 0.2 angstrom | 1.46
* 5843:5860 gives 0.6 angstrom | 1.44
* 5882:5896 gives 2.2 angstrom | 1.24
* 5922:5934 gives 0.1 angstrom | 1.43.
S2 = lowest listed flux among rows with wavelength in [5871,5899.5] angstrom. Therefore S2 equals 1.119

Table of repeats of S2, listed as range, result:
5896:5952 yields 1.132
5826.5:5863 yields 1.344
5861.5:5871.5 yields 1.389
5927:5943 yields 1.372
